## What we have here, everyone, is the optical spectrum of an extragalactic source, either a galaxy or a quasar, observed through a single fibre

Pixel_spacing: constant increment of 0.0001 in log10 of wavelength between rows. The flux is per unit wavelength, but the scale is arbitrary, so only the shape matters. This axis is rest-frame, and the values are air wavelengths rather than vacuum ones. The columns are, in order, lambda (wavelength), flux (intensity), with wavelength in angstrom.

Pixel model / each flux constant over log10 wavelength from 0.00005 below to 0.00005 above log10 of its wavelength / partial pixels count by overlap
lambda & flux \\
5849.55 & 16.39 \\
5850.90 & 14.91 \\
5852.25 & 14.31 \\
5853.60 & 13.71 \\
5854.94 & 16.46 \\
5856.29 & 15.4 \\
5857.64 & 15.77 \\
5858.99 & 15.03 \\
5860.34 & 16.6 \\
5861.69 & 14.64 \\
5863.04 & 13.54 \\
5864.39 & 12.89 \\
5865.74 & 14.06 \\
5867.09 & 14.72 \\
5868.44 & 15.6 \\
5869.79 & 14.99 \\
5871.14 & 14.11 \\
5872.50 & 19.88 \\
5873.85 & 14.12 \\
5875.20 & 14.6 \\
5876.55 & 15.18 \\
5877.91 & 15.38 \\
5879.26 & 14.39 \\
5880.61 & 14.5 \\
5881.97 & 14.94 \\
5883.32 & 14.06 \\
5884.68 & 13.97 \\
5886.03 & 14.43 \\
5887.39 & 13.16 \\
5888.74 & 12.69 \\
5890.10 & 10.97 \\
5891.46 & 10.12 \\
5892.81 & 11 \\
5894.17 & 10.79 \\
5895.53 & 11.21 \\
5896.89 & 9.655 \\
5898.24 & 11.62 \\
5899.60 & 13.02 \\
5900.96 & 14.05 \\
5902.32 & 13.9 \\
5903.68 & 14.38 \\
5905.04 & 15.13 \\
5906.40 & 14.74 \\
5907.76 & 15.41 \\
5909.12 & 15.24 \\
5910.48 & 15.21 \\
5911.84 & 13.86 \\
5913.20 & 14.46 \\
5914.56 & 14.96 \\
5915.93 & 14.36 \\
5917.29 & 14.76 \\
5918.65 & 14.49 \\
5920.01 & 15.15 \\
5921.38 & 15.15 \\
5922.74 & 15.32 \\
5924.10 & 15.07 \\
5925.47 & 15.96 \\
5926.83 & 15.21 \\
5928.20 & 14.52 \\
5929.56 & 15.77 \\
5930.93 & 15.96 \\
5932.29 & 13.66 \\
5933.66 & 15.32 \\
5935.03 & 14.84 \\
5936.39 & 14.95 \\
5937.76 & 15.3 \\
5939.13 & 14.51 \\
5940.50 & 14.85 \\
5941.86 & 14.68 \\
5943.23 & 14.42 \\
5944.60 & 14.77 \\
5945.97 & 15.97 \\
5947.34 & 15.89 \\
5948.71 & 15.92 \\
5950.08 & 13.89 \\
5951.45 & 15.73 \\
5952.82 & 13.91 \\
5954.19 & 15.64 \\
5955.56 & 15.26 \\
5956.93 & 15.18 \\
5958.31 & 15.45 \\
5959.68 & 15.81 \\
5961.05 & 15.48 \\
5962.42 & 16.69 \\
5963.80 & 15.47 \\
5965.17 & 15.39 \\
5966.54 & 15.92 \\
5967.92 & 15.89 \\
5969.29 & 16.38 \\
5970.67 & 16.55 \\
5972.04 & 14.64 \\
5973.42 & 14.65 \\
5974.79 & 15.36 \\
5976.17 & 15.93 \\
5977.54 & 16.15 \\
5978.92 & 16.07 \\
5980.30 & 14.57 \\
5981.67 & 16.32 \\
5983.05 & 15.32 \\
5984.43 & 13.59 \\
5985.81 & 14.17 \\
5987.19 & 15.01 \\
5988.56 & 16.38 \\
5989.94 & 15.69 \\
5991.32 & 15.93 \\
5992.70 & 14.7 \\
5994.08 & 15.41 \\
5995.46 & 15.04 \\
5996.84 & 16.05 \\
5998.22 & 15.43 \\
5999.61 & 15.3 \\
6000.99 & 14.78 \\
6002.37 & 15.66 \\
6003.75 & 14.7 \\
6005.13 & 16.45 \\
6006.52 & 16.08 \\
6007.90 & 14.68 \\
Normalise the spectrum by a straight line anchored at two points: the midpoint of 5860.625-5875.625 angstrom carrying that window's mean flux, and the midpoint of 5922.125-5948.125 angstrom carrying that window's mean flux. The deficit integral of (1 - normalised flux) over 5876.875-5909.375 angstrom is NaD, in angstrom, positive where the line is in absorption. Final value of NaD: 3.7 angstrom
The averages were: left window 14.9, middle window 13.3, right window 15.1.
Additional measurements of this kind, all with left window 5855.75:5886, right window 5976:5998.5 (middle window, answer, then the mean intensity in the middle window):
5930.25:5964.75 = 0.1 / 15.2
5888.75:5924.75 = 3.5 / 13.6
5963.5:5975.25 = -0.2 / 15.6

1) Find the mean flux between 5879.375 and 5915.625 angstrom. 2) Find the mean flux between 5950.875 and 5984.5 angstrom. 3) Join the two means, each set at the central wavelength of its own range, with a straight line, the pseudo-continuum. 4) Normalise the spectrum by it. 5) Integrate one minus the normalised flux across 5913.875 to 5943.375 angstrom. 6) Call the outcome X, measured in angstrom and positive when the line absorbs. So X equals -1.3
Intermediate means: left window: 13.4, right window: 15.5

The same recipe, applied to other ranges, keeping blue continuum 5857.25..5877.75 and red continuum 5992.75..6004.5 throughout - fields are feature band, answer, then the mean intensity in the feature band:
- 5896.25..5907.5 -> 1.3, 13.4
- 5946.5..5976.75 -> -0.6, 15.5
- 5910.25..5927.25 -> 0.3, 14.9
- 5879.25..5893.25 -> 1.8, 13.1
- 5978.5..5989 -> 0.1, 15.1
